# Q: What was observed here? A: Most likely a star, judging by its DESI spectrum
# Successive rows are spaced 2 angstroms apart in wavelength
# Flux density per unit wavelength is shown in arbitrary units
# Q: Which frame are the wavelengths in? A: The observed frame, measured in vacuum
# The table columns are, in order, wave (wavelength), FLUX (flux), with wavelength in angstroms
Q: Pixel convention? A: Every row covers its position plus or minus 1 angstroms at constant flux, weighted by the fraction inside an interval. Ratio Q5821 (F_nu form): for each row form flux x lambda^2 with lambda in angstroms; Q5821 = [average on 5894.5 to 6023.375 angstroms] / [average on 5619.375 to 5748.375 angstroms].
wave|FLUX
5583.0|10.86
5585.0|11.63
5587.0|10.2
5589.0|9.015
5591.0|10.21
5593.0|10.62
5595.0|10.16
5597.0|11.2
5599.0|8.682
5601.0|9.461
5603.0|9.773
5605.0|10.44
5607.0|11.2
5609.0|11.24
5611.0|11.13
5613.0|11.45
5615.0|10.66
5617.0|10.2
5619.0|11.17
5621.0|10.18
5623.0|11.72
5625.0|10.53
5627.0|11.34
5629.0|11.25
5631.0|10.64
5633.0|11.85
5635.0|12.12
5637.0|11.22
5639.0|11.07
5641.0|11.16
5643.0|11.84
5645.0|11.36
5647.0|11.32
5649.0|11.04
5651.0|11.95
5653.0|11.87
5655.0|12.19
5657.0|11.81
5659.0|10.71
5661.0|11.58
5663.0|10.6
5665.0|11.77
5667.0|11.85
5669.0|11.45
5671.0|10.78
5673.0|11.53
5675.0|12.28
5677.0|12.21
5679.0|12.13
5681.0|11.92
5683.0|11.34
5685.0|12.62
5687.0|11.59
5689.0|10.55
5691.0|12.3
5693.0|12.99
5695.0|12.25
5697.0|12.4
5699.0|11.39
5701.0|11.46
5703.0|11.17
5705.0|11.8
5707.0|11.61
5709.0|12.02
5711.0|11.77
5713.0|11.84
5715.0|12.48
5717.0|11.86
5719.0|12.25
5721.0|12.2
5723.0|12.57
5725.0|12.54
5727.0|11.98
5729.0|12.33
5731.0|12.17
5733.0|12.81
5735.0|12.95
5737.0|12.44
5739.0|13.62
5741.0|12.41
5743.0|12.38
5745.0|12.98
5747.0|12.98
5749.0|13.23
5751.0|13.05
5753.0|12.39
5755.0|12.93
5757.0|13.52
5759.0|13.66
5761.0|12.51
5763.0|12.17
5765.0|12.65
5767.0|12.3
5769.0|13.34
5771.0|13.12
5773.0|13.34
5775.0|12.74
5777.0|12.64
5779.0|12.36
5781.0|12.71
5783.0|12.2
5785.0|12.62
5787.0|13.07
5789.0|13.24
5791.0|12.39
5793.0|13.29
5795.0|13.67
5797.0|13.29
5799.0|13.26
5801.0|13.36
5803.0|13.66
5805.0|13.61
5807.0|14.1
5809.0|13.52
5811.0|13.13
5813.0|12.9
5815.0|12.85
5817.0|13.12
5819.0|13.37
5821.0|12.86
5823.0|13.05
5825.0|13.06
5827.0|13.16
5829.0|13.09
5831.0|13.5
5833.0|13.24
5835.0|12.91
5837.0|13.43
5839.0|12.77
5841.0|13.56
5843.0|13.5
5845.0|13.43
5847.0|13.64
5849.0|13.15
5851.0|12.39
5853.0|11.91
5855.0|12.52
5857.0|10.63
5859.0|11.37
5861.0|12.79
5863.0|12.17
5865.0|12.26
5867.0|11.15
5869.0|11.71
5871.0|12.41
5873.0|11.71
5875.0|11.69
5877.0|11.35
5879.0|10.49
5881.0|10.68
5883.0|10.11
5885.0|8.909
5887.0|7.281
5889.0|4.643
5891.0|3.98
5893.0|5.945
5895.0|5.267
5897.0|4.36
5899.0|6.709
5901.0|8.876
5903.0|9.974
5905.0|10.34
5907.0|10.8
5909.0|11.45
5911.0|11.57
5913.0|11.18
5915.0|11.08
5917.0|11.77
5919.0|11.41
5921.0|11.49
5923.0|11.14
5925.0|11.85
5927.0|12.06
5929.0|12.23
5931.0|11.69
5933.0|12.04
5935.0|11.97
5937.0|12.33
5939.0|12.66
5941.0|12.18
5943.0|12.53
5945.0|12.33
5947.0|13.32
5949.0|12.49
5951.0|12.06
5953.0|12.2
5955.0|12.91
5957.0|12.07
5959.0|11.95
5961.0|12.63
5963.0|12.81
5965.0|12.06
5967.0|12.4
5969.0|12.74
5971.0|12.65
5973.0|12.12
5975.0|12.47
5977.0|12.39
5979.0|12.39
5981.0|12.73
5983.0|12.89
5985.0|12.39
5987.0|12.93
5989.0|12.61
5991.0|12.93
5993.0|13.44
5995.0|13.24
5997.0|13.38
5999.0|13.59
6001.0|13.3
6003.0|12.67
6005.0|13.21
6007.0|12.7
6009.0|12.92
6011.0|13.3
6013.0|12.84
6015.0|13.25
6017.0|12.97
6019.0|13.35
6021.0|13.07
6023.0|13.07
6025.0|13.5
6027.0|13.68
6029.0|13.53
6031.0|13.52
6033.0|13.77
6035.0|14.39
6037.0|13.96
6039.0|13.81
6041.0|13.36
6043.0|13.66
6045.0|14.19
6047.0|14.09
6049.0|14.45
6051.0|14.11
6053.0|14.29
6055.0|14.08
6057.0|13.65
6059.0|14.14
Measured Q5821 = 1.1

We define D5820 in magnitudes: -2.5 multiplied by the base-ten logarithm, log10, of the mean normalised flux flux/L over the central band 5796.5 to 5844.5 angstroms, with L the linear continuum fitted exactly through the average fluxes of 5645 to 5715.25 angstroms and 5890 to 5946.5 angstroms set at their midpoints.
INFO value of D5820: -0.21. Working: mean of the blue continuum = 11.7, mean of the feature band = 13.3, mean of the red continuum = 10.4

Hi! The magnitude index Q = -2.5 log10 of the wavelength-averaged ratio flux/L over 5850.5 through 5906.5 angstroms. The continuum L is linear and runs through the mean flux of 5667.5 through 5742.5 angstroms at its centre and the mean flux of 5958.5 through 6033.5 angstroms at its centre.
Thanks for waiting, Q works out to 0.275 mag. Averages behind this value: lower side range 12.1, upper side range 12.9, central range 9.76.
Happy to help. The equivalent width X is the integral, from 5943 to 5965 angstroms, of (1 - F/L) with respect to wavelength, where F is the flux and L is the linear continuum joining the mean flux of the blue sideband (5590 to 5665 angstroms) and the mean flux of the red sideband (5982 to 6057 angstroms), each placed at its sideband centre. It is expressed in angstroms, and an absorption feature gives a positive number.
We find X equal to 0.94 angstroms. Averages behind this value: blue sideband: 11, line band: 12.5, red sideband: 13.4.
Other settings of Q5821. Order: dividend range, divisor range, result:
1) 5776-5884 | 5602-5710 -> 1.18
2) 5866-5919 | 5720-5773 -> 0.78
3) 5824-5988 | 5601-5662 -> 1.13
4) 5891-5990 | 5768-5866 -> 0.92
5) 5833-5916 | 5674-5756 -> 0.92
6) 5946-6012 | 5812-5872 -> 1.05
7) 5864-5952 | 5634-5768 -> 0.94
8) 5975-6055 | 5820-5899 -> 1.26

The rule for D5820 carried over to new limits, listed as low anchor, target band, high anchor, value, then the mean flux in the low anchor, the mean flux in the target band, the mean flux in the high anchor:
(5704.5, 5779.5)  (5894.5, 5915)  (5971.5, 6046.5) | 0.37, 12.6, 9.24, 13.2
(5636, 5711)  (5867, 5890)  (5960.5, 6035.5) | 0.23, 11.7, 10.1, 13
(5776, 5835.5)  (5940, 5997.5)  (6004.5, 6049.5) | 0.07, 13.1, 12.6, 13.5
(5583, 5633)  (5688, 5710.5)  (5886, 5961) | -0.12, 10.6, 11.8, 10.6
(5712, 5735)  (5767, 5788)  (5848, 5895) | -0.11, 12.3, 12.8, 10.4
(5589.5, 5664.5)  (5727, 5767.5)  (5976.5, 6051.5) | -0.09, 11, 12.8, 13.3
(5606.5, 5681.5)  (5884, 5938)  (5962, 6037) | 0.28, 11.4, 9.72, 13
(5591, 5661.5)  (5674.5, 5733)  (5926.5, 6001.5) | -0.06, 11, 12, 12.6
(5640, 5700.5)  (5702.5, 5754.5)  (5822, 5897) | -0.08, 11.7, 12.4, 11.2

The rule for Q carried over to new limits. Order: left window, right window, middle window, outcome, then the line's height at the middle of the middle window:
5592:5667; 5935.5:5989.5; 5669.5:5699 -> -0.06 mag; 11.3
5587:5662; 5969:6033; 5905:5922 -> 0.11 mag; 12.5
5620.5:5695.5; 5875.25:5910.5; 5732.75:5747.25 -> -0.22 mag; 10.5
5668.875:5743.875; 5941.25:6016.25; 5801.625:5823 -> -0.08 mag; 12.3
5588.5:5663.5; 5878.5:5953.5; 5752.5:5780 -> -0.20 mag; 10.7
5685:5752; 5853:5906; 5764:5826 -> -0.19 mag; 11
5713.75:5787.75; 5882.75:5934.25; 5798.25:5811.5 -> -0.17 mag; 11.6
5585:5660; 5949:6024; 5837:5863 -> -0.05 mag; 12.1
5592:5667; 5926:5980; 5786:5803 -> -0.13 mag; 11.7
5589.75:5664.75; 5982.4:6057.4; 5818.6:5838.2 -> -0.08 mag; 12.2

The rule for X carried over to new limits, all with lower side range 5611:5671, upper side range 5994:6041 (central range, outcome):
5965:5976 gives 0.5 angstroms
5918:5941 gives 1.7 angstroms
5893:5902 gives 4.6 angstroms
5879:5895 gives 6.6 angstroms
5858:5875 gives 0.8 angstroms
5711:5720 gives -0.3 angstroms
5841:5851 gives -0.7 angstroms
